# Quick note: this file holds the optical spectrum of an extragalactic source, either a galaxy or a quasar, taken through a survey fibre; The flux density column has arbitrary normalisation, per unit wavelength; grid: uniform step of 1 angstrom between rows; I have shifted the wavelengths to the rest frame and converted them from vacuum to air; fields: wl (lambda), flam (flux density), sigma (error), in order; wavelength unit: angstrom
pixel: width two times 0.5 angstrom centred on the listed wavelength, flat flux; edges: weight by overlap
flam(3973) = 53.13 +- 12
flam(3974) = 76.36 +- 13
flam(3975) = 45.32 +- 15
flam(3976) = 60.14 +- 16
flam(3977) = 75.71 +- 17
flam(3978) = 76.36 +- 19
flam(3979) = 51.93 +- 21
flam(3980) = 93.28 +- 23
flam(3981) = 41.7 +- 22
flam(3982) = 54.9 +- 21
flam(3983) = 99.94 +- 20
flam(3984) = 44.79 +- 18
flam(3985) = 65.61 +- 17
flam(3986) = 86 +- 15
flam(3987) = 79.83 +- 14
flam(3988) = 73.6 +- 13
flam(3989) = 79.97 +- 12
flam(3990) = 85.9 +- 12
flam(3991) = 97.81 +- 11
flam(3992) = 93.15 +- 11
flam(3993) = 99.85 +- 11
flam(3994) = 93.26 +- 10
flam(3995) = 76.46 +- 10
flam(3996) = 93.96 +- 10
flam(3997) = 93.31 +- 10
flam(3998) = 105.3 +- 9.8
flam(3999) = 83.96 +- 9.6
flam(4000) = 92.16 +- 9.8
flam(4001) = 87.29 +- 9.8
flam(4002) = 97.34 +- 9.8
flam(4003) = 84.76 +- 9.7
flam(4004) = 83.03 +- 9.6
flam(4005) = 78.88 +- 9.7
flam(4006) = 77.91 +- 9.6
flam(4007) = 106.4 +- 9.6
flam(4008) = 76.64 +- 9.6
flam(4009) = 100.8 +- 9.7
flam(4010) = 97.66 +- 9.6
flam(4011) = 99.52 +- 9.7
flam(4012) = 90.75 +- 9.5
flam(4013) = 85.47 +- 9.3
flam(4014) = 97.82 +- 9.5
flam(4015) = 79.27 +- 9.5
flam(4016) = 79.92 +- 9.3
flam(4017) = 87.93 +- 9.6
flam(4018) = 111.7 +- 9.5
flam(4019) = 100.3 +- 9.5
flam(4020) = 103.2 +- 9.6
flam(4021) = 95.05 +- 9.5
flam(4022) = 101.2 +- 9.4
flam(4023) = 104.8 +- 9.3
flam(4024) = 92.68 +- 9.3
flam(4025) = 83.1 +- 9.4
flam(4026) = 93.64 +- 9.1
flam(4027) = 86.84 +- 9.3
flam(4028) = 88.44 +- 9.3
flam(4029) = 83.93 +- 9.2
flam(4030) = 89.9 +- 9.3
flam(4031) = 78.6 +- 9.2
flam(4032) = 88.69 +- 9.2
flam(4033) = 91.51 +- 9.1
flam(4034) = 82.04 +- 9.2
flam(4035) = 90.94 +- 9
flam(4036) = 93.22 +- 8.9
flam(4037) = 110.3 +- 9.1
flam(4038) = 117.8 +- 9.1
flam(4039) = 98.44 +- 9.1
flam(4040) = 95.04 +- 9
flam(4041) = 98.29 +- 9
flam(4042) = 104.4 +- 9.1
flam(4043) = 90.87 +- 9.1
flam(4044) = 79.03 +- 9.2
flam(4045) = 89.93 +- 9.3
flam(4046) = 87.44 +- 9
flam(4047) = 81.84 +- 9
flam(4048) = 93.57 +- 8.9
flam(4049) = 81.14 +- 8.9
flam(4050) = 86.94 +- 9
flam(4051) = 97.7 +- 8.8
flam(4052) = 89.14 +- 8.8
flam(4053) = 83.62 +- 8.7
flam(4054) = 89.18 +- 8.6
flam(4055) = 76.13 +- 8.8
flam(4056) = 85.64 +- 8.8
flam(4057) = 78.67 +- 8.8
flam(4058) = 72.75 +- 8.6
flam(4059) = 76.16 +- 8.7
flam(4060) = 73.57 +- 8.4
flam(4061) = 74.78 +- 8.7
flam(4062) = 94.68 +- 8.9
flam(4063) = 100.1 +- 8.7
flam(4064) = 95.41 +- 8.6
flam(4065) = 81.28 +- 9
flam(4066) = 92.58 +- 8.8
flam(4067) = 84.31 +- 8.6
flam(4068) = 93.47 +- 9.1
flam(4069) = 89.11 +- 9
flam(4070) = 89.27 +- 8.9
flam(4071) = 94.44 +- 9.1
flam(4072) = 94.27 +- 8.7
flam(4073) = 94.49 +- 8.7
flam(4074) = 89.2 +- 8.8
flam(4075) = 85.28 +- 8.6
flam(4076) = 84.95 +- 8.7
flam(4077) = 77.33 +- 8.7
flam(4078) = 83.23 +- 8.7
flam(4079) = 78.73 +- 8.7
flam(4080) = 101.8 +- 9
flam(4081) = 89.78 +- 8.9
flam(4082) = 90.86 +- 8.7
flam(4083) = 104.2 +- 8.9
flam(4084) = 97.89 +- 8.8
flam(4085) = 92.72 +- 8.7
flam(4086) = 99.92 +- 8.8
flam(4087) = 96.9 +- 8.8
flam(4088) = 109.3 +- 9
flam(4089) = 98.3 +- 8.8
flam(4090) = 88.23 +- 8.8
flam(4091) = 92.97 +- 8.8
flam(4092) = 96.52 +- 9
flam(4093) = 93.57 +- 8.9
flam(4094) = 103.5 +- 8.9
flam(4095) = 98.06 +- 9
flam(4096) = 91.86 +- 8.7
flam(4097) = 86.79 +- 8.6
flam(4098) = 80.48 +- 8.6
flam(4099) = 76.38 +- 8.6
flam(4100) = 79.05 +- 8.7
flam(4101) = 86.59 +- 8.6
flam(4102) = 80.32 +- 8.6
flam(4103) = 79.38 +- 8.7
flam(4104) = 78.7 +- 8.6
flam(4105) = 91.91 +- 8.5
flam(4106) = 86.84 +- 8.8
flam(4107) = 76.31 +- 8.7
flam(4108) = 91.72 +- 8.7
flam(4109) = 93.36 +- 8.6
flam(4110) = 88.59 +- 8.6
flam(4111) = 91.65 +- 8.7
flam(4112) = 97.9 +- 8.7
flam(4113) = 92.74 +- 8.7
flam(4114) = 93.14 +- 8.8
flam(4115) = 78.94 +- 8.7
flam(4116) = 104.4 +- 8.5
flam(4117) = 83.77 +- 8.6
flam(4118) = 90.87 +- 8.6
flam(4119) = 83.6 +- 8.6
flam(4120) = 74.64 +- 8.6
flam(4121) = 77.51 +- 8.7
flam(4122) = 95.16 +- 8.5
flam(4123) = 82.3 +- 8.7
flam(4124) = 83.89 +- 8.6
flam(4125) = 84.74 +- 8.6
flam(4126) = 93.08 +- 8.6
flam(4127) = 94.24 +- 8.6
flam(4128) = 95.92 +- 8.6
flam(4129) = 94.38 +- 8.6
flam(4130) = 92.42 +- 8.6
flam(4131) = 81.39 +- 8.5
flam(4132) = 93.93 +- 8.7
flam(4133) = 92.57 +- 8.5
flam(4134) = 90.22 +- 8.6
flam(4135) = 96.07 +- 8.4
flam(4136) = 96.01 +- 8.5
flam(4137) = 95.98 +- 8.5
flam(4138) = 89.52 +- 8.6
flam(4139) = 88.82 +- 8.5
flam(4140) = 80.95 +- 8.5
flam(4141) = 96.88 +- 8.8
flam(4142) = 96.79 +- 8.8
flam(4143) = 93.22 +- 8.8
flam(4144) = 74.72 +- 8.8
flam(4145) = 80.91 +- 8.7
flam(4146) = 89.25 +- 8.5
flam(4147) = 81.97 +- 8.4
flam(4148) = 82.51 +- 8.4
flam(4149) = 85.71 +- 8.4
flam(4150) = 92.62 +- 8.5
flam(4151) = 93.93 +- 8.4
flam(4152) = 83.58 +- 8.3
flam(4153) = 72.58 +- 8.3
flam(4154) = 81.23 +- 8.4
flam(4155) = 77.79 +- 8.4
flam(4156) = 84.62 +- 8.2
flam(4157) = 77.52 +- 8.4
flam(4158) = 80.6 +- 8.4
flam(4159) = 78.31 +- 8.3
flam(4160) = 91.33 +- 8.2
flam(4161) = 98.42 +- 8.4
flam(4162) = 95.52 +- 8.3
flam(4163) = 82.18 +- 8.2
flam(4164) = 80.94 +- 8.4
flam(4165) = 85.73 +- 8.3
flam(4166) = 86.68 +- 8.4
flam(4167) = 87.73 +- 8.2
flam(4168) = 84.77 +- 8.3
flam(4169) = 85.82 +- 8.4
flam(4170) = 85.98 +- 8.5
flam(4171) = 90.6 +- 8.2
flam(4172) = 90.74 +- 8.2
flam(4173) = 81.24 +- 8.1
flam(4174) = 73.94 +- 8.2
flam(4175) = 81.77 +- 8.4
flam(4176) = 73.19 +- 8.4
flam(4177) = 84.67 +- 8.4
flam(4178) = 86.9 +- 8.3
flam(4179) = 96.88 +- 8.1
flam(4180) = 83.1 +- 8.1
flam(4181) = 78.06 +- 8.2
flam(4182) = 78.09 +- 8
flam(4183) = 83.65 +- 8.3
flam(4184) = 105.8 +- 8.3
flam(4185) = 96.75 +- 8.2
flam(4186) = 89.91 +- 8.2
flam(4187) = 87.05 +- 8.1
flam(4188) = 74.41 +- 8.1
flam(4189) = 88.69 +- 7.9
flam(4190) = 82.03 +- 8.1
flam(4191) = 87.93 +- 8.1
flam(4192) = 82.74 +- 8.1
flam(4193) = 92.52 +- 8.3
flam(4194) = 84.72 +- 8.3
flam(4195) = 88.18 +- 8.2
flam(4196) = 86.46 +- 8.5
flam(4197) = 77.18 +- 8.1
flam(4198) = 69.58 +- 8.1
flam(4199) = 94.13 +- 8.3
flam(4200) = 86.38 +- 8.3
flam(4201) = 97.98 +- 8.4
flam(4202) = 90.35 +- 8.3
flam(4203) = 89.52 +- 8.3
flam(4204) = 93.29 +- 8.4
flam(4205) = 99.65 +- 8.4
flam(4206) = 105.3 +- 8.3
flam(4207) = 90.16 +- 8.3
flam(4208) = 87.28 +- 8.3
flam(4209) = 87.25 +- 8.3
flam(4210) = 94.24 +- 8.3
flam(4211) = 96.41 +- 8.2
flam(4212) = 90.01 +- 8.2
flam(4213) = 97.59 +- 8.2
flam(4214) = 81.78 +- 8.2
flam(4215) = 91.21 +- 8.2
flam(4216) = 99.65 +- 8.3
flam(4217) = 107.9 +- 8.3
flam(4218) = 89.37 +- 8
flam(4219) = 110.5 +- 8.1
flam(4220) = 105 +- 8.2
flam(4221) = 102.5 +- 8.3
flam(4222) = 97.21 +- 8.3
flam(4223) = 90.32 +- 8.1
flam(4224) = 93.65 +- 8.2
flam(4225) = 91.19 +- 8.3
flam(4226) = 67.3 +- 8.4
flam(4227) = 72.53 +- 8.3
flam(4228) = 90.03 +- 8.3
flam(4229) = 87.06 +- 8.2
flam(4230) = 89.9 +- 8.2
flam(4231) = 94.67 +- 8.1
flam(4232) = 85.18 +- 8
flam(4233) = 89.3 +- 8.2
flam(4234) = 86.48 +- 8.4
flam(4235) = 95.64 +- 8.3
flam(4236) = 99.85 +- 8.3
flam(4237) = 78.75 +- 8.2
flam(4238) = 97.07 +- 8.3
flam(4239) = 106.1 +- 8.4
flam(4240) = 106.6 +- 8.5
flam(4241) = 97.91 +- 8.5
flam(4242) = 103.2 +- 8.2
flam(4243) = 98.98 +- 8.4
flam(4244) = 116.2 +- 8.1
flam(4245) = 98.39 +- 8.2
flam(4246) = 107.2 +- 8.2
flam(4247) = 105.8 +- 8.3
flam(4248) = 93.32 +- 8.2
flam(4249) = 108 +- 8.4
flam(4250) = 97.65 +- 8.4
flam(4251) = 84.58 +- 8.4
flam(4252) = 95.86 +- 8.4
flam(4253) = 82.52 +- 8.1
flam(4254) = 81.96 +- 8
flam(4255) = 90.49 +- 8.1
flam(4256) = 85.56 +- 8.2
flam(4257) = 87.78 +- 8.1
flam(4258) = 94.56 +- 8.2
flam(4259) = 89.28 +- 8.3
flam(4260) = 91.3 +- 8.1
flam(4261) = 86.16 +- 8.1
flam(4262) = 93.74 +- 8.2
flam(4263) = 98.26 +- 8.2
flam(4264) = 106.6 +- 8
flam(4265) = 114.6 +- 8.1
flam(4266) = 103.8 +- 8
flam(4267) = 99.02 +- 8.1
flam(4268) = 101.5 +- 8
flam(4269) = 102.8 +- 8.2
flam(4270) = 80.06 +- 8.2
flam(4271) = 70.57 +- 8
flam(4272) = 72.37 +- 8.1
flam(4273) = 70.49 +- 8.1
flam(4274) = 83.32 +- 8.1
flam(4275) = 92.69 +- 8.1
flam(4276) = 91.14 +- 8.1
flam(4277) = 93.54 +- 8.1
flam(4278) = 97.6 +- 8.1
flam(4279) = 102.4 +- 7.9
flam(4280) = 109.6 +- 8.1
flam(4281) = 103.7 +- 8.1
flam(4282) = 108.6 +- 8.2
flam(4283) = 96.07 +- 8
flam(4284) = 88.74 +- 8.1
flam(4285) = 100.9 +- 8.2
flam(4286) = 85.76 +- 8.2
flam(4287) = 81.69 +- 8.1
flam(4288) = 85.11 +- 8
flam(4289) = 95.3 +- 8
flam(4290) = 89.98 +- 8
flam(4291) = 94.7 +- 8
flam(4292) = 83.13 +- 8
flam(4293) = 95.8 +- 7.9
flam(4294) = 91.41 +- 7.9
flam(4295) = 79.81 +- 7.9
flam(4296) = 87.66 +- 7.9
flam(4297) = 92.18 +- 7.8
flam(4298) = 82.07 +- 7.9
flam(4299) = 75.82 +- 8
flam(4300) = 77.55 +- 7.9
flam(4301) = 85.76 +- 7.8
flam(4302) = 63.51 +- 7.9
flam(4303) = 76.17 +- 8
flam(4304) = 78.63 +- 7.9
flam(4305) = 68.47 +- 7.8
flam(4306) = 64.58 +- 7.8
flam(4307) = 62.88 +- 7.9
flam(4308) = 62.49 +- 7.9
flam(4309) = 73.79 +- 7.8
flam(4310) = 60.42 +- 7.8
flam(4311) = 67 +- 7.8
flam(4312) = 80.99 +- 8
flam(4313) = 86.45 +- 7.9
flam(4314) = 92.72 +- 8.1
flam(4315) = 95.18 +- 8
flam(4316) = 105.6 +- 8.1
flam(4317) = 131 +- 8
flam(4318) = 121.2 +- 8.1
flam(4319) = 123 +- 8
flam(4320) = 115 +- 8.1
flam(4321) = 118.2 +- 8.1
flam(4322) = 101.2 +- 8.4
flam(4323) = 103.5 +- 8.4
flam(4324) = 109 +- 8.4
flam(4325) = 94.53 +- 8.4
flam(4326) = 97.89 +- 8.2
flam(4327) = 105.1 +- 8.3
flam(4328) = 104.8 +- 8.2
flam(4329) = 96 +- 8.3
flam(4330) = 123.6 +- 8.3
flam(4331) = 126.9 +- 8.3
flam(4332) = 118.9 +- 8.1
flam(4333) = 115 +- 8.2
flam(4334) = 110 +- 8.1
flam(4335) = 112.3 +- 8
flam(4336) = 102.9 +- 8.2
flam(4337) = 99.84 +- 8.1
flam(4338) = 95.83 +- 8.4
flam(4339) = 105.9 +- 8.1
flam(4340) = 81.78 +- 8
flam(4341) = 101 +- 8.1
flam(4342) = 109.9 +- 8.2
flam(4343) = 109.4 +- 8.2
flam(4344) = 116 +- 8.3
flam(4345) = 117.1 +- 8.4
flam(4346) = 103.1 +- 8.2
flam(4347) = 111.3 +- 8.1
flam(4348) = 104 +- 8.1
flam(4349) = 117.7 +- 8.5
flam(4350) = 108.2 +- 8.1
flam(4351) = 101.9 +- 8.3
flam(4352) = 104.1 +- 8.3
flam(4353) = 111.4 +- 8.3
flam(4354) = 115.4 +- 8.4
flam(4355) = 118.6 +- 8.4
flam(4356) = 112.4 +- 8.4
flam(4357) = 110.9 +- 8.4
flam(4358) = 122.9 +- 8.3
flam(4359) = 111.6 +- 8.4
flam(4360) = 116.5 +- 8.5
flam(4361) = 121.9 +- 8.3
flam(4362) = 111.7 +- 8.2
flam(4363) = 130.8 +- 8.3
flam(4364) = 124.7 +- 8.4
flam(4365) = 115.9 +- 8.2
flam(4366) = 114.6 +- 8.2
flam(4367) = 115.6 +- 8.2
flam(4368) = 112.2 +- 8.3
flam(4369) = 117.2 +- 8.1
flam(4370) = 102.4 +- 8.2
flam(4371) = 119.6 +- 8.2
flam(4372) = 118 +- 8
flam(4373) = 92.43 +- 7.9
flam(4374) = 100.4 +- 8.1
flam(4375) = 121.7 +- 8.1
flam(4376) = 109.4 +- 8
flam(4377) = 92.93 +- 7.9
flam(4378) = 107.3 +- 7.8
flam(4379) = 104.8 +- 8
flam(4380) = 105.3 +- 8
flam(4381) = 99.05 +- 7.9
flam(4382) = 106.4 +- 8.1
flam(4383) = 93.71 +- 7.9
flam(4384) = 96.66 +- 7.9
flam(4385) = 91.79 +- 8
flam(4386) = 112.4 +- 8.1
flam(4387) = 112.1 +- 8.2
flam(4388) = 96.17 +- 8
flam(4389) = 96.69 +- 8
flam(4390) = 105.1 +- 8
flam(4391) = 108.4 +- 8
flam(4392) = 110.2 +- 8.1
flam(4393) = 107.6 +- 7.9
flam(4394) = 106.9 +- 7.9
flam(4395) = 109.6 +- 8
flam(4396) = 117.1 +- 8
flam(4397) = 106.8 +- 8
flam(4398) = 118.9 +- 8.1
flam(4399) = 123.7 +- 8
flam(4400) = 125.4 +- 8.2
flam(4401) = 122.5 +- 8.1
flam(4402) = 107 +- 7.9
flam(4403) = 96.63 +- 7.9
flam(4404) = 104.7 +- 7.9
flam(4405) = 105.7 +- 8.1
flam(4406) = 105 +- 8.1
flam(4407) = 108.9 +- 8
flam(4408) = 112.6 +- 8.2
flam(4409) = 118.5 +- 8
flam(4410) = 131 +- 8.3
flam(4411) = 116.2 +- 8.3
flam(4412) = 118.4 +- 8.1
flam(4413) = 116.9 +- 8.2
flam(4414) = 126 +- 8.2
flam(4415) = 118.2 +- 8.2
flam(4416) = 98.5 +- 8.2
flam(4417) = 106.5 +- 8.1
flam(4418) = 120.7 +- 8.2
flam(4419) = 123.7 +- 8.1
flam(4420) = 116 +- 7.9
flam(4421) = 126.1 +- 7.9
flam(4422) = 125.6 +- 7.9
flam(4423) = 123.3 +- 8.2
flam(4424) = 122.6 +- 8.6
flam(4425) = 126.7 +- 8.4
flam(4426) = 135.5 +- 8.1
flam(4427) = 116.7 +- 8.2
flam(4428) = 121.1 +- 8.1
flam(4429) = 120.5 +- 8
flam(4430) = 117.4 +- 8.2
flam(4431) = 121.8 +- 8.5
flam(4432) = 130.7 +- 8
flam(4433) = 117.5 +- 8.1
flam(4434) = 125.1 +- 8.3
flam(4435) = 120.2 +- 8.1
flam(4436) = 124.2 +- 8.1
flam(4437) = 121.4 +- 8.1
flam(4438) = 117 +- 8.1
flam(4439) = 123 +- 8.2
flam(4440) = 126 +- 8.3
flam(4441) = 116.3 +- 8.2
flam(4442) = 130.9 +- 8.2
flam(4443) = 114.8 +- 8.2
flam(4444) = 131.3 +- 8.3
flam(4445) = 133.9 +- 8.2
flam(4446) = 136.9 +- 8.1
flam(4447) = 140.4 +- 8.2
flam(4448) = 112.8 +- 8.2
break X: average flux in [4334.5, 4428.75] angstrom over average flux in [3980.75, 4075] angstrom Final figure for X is 1.3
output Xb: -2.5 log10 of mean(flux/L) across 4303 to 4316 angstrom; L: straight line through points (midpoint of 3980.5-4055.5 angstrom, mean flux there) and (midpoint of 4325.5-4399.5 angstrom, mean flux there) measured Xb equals 0.37 mag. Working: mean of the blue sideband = 88.8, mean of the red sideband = 109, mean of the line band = 75.7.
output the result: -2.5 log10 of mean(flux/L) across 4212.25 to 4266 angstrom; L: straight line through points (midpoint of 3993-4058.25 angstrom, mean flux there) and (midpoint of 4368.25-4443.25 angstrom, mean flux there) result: 0.10 mag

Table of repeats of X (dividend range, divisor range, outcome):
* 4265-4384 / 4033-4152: 1.11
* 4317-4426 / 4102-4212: 1.27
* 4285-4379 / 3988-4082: 1.12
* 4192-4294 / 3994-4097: 1.02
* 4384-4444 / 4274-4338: 1.23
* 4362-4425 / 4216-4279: 1.19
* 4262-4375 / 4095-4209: 1.14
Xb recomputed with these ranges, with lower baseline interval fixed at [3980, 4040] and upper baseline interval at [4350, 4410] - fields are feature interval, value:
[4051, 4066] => 0.090 mag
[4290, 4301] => 0.218 mag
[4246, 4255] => 0.093 mag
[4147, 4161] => 0.161 mag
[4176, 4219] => 0.118 mag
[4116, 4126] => 0.117 mag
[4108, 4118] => 0.038 mag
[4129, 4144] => 0.056 mag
